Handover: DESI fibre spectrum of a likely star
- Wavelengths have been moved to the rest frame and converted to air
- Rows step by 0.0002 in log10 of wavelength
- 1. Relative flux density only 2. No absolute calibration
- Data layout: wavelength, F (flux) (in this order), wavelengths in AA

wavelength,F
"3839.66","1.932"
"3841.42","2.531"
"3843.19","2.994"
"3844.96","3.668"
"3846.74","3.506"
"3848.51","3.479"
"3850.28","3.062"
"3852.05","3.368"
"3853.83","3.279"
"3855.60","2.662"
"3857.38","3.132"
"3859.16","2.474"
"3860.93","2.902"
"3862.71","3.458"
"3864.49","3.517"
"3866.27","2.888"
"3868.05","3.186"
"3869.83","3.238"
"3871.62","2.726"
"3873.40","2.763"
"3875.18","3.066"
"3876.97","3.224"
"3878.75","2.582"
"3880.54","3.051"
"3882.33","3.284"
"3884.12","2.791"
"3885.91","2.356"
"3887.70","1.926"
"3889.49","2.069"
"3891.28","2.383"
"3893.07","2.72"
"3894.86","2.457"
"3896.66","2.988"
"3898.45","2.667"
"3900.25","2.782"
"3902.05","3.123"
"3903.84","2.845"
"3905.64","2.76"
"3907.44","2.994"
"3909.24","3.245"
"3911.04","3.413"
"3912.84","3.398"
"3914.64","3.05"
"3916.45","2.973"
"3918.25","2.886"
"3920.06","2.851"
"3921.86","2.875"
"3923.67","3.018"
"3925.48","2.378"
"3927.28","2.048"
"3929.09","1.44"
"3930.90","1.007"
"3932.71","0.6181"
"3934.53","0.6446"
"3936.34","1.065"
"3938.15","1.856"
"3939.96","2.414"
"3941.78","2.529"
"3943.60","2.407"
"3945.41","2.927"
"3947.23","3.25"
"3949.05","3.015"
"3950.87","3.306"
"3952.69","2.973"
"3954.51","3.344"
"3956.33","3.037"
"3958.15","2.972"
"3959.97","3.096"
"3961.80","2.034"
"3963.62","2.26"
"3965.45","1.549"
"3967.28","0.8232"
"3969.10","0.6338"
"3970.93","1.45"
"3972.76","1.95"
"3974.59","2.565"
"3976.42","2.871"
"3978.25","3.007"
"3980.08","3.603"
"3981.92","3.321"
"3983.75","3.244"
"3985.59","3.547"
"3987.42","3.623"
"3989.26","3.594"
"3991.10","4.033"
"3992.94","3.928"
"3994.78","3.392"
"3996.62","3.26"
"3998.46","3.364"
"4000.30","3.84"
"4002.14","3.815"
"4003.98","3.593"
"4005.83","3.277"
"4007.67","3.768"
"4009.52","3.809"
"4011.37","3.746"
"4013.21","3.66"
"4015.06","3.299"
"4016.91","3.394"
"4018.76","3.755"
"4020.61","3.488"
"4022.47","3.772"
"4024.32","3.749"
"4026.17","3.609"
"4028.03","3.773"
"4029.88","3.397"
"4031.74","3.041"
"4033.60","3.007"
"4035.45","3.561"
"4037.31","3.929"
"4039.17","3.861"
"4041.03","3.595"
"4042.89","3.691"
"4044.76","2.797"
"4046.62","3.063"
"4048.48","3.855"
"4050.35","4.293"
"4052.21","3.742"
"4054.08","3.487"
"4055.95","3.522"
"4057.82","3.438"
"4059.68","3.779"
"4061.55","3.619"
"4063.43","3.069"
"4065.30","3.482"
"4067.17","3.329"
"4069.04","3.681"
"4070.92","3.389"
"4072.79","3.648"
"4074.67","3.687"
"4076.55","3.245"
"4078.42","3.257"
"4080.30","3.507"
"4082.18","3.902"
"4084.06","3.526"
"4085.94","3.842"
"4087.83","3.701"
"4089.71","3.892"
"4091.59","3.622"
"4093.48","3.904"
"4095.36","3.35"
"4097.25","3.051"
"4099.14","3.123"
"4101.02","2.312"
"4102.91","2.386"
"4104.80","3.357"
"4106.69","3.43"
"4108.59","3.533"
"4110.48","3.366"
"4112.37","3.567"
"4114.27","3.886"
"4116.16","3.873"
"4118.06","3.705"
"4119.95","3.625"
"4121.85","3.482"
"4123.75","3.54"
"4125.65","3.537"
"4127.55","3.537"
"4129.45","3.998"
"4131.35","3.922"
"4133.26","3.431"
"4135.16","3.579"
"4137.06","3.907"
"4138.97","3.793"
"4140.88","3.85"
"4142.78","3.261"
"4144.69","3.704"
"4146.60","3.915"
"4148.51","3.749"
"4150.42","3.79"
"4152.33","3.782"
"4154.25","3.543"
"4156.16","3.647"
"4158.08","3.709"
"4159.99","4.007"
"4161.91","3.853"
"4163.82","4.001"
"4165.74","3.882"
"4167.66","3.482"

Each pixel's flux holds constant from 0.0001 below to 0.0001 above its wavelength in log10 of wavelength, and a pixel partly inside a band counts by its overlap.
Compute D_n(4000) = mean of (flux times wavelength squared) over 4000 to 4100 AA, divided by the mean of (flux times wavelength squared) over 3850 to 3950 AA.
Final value 1.44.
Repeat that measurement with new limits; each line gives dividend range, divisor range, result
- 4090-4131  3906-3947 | 1.59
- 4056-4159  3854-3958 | 1.46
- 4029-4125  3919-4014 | 1.34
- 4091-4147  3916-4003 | 1.44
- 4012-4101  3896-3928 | 1.30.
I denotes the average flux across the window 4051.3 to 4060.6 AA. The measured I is 3.59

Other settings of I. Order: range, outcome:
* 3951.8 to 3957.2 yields 3.12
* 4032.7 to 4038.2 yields 3.5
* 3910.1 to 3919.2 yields 3.14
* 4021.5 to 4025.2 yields 3.75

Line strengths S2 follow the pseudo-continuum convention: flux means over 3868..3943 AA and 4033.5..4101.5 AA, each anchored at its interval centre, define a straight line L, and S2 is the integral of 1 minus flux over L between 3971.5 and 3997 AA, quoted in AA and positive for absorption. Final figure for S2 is -1.9 AA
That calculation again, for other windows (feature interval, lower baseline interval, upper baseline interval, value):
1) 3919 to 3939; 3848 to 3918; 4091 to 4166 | 8.1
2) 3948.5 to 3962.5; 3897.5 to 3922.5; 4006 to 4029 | 1.2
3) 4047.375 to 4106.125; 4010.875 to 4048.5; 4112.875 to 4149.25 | 1.9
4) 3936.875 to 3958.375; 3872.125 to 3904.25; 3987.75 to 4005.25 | 2.9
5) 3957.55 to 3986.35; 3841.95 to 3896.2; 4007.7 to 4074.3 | 7.7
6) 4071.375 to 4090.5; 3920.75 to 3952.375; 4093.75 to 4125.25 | -2.7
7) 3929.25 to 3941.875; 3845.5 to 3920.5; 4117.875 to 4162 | 7.0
